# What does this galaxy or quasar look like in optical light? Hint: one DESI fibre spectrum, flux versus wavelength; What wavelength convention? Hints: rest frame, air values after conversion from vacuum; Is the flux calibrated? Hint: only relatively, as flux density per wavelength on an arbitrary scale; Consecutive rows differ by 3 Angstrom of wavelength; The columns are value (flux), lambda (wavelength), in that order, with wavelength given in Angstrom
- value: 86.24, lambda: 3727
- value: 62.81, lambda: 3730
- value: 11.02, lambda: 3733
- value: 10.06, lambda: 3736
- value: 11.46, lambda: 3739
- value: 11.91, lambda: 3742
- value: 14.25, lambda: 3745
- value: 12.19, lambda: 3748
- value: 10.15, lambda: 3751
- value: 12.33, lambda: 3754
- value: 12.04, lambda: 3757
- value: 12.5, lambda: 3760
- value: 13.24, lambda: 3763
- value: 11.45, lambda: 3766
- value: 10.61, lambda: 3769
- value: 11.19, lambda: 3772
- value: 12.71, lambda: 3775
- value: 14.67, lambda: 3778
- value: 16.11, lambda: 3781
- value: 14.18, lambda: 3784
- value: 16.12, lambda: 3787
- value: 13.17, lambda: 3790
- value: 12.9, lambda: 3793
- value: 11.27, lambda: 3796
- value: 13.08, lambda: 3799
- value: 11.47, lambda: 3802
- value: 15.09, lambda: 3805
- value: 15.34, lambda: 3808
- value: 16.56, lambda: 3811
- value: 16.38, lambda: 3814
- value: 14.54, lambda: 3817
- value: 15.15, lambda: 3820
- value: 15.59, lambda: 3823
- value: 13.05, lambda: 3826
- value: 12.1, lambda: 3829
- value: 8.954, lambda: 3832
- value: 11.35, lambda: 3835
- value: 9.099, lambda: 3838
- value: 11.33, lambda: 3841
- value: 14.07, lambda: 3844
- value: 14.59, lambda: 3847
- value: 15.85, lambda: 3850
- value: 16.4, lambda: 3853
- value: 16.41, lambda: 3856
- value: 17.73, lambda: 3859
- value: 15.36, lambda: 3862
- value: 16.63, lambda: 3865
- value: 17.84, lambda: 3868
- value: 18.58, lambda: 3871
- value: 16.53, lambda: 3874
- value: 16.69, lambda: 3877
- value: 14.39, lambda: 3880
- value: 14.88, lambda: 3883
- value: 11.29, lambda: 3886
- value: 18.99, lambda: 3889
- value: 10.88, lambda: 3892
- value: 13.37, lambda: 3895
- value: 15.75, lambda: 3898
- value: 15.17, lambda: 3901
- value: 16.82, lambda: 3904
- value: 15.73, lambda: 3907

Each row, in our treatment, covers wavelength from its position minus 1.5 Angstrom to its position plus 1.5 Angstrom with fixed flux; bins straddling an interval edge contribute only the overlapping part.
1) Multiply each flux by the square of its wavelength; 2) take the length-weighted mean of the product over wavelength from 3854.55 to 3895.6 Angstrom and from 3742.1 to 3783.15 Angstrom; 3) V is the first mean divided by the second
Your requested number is 1.3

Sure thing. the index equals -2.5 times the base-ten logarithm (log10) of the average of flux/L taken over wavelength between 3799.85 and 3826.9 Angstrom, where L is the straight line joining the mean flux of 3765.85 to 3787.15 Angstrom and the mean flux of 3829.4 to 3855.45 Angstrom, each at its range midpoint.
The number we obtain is -0.137 mag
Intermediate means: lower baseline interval 13.3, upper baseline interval 12.8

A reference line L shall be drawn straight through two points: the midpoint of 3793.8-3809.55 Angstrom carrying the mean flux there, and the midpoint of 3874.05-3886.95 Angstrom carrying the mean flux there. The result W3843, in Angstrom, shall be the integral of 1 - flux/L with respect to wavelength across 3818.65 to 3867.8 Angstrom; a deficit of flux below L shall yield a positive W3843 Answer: -0.2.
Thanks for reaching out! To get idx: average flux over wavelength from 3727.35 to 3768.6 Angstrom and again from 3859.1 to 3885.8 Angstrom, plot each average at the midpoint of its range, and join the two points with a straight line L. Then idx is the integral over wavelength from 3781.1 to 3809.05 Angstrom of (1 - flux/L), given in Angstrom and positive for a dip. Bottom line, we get 5.5 Angstrom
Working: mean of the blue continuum 17.6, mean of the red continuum 16.2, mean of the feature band 13.7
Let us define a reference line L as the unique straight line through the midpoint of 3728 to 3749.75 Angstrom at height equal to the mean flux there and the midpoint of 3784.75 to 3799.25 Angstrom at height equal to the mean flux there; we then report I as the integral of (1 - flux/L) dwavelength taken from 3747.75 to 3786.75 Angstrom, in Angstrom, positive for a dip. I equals 8.9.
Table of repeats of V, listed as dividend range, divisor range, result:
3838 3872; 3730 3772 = 1.21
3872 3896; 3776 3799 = 1.11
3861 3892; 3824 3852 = 1.31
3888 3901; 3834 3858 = 1.09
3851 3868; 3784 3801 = 1.29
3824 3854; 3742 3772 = 1.10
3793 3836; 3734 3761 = 1.19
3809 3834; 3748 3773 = 1.23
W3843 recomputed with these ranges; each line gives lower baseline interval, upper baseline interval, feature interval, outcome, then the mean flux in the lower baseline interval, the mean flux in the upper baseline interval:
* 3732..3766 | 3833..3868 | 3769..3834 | -2.3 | 11.9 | 14.5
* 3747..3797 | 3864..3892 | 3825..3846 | 4.6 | 12.8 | 15.9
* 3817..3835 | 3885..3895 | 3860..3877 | -4.4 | 13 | 13.8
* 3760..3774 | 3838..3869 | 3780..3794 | -2.2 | 11.8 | 15.3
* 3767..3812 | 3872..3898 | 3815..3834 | 1.0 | 13.6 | 14.8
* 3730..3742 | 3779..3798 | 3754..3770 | 3.8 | 17.5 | 14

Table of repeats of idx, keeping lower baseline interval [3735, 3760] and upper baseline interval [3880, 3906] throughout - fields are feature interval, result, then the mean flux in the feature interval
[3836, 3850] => 1.1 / 12.6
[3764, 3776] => 0.8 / 11.5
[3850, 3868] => -3.3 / 16.6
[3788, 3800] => 0.0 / 12.7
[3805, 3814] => -1.9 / 15.9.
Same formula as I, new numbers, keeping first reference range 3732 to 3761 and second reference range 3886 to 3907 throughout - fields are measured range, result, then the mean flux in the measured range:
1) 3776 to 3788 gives -2.48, 15.1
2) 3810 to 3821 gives -2.00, 15.6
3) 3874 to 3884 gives -0.66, 15.5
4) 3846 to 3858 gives -1.67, 15.9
